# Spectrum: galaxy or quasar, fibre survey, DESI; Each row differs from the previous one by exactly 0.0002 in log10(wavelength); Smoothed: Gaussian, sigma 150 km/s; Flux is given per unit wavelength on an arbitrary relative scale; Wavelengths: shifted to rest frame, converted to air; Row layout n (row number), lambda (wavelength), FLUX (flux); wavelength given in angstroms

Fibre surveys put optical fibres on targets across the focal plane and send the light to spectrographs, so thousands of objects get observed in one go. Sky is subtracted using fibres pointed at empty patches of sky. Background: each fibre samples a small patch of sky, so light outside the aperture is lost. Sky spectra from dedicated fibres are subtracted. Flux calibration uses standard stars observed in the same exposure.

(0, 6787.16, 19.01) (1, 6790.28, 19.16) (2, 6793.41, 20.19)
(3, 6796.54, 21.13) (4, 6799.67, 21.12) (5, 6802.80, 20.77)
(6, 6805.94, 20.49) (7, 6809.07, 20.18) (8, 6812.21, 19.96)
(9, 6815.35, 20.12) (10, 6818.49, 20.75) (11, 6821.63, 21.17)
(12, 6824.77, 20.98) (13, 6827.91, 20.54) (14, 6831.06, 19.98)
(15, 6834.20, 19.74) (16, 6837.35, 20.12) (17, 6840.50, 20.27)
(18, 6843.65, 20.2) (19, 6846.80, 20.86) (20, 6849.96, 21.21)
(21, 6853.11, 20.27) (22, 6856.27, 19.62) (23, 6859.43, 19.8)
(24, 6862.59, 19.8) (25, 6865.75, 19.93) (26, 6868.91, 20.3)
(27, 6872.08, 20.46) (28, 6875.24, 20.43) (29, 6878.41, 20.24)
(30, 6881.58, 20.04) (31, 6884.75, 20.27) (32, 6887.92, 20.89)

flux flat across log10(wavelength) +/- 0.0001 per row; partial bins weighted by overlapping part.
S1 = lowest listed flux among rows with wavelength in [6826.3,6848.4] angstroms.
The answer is 19.74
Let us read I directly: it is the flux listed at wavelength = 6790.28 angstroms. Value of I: 19.16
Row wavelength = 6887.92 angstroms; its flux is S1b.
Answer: 20.89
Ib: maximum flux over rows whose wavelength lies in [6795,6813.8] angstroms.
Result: 21.13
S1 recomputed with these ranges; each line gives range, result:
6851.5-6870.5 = 19.62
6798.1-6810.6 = 20.18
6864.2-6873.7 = 19.93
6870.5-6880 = 20.24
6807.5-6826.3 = 19.96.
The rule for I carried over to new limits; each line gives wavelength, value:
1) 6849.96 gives 21.21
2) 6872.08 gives 20.46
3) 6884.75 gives 20.27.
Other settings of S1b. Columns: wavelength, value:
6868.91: 20.3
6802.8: 20.77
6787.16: 19.01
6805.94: 20.49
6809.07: 20.18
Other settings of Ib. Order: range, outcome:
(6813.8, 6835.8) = 21.17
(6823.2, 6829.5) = 20.98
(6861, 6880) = 20.46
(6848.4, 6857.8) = 21.21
